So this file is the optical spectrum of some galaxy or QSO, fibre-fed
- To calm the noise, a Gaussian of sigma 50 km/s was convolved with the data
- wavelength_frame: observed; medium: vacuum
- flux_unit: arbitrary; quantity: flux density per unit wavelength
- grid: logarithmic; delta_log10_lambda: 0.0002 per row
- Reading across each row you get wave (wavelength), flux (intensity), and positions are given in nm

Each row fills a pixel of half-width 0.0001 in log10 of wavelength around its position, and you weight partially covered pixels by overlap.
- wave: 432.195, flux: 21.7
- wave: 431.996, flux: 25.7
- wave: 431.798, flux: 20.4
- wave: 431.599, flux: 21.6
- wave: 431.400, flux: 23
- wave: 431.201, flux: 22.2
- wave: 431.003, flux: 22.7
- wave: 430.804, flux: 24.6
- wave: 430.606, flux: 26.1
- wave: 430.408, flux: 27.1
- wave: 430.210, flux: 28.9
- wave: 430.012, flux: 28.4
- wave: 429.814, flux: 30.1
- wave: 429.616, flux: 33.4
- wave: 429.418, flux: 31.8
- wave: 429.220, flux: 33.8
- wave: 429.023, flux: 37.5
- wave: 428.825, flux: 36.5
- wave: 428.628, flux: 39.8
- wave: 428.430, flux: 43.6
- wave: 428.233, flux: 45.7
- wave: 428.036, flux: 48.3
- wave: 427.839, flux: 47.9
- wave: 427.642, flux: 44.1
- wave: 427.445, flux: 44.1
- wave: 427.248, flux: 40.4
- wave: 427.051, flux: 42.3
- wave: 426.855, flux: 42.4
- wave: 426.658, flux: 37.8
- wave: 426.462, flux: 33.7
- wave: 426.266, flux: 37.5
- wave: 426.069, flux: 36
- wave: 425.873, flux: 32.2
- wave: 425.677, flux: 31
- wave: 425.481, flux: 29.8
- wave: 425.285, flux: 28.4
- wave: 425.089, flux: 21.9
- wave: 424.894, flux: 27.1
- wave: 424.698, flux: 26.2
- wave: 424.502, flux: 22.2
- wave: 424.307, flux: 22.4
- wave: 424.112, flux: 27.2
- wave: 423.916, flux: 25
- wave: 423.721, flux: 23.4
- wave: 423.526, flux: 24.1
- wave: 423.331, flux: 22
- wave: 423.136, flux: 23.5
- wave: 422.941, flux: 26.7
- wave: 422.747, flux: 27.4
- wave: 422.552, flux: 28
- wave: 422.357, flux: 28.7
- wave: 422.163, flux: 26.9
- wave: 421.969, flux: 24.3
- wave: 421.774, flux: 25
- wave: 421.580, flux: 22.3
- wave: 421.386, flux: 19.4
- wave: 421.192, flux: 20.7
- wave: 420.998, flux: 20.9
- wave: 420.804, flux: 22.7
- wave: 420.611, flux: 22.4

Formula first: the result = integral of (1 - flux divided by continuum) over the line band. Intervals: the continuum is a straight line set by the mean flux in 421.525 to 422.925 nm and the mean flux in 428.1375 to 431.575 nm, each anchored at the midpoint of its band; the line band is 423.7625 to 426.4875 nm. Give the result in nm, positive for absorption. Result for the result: -0.017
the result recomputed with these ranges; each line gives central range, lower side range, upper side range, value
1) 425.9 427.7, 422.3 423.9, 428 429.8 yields -0.31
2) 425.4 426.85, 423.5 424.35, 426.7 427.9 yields 0.08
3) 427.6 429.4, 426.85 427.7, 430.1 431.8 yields -0.23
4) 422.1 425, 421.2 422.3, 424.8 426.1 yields 0.09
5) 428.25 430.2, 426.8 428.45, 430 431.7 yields -0.02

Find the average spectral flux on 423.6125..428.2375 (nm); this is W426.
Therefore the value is 33.8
